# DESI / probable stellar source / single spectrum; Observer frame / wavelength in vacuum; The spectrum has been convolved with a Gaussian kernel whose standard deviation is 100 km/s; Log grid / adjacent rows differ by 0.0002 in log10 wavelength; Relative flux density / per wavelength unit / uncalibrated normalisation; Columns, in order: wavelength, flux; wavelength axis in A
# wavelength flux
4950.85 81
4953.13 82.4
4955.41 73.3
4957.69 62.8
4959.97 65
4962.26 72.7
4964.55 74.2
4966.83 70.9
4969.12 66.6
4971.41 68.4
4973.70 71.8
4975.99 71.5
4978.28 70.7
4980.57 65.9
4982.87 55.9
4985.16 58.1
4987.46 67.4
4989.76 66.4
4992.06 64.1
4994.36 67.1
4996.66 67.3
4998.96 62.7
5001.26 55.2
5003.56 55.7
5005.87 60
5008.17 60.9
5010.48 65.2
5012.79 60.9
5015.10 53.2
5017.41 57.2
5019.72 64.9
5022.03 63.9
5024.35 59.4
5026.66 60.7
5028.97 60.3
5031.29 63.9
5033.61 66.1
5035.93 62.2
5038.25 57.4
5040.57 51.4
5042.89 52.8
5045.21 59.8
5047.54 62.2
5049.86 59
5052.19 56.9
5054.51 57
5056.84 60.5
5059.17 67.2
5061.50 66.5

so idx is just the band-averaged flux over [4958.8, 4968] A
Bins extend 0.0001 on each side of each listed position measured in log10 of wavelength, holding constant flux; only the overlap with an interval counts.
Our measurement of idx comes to 70.7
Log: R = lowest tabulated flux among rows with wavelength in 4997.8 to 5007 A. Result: 55.2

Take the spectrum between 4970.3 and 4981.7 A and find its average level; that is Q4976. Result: 69.7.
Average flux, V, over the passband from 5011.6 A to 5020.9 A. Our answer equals 59.1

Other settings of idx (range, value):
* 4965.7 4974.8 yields 69.4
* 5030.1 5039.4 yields 62.3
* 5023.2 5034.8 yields 62.1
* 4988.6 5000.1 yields 65.5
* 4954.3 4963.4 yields 68.4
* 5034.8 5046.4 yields 56.7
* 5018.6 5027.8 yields 62.2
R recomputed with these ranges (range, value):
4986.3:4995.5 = 64.1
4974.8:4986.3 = 55.9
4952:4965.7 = 62.8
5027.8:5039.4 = 57.4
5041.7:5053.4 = 52.8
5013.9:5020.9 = 53.2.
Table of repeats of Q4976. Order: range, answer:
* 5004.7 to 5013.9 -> 61.7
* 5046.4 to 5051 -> 60.7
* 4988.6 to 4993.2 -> 65.2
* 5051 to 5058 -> 58.1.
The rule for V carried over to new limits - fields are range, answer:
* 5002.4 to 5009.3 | 58.9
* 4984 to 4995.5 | 64.6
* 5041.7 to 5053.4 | 58.2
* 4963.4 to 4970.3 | 70.5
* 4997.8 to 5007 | 58.4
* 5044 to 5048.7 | 60.9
